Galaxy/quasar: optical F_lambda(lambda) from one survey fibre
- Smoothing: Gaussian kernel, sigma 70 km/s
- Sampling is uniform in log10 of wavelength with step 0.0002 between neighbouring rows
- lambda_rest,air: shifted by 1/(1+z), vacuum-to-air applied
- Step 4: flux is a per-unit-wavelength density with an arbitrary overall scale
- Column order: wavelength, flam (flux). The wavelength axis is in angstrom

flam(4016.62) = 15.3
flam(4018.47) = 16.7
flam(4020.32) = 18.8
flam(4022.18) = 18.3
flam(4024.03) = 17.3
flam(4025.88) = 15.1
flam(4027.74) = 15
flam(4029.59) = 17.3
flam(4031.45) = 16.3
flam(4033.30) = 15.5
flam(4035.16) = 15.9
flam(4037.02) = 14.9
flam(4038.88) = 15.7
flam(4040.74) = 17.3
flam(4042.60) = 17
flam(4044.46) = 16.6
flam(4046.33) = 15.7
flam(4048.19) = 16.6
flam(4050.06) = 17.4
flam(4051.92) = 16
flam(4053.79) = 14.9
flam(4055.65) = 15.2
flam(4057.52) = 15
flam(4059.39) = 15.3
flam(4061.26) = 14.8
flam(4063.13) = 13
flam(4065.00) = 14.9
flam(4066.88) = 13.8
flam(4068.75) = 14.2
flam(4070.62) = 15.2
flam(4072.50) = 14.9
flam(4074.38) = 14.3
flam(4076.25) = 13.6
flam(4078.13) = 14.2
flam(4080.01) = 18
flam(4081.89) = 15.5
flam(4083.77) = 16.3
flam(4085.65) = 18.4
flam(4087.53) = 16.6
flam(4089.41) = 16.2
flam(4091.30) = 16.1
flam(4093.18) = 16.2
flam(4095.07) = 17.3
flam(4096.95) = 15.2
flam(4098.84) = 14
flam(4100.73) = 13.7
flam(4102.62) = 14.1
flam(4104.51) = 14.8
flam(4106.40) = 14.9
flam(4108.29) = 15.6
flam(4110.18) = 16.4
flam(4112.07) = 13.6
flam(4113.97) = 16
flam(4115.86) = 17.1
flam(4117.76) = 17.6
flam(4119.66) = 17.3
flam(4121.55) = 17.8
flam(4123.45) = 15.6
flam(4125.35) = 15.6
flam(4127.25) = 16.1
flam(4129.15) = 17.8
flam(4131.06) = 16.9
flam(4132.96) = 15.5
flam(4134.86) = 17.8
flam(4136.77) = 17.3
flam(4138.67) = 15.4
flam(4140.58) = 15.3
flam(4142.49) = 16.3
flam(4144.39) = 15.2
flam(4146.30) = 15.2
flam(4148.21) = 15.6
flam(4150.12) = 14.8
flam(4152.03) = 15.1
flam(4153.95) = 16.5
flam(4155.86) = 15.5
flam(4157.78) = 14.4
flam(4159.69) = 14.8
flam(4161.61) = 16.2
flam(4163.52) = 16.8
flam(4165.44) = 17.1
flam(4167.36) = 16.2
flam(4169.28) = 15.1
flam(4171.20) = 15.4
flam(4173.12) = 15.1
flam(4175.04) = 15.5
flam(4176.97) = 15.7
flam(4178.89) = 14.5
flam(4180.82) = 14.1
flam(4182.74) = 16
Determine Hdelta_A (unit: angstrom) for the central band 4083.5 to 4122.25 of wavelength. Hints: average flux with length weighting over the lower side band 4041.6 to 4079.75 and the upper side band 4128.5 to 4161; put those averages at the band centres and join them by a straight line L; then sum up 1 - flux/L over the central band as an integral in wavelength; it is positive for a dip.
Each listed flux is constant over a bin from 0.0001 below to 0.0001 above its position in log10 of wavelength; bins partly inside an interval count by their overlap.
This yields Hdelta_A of -1.1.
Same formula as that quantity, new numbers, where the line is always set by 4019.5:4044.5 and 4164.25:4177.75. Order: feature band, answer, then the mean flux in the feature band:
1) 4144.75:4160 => 0.6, 15.3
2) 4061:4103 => 2.5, 15.3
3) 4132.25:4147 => -0.1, 16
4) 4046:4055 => 0.1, 16.1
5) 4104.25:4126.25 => 0.0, 16.1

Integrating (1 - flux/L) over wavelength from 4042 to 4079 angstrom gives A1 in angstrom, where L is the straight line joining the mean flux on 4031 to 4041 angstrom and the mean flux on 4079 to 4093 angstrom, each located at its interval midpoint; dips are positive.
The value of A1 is 2.6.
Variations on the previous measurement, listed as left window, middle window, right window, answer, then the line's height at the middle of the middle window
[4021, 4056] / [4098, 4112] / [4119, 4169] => 1.22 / 16.1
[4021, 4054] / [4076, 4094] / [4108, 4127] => 0.10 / 16.3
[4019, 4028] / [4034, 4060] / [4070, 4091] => 0.84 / 16.5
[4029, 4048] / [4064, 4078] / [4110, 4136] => 1.66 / 16.3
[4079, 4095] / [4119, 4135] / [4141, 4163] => -0.73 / 15.9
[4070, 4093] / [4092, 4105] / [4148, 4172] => 0.57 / 15.8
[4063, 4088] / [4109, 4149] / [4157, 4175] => -1.92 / 15.5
